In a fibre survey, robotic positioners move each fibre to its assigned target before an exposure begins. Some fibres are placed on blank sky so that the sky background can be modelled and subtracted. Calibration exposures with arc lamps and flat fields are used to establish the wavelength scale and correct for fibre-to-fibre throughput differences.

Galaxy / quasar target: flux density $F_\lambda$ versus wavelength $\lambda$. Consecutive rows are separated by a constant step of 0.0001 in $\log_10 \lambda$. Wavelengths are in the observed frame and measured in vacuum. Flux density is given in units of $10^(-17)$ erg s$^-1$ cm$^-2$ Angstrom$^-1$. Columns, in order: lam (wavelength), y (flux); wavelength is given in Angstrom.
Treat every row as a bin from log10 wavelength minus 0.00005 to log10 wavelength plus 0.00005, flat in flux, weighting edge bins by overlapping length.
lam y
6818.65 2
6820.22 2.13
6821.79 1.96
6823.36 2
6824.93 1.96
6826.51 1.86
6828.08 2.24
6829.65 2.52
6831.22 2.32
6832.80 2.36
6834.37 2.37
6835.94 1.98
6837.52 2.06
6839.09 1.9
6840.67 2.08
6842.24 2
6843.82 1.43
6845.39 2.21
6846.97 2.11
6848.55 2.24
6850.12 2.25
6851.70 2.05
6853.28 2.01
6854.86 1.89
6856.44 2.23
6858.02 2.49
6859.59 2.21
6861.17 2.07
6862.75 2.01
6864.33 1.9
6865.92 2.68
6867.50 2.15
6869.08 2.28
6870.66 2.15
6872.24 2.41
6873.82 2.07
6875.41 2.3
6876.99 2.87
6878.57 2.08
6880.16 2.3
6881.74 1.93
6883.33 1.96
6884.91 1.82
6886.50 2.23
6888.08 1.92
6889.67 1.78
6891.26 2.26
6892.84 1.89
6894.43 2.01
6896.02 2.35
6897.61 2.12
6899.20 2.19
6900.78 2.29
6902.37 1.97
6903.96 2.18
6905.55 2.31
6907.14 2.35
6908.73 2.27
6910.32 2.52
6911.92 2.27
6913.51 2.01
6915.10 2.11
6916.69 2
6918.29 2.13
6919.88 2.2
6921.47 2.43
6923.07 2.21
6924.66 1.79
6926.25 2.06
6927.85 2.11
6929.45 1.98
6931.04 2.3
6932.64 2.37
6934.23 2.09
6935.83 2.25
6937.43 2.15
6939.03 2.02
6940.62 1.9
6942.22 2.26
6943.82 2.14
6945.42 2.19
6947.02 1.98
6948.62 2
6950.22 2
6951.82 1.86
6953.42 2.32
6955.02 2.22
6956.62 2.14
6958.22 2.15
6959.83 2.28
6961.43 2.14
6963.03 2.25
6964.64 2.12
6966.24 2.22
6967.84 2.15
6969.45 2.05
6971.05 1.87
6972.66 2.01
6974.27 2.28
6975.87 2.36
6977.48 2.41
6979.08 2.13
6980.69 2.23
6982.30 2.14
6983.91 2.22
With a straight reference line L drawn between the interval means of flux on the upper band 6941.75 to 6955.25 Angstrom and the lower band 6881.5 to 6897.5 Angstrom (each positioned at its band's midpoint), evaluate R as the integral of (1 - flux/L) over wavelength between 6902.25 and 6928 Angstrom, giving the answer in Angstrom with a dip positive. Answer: -1.5 Angstrom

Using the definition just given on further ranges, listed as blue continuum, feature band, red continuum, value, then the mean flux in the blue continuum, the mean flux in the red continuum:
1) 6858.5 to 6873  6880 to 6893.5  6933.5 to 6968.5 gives 1.20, 2.21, 2.13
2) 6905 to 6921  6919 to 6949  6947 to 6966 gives 0.65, 2.22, 2.13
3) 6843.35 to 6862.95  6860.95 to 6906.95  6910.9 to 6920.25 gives -0.94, 2.11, 2.12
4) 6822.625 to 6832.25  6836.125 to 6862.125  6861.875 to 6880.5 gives 1.59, 2.15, 2.26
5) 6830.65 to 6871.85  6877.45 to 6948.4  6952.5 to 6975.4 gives 0.52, 2.13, 2.16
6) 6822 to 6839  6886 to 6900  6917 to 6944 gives 0.40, 2.15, 2.14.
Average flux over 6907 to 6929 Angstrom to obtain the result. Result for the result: 2.17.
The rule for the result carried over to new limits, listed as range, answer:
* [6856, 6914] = 2.19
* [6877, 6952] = 2.13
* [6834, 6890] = 2.12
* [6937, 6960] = 2.1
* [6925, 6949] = 2.12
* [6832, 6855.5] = 2.06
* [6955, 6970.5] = 2.17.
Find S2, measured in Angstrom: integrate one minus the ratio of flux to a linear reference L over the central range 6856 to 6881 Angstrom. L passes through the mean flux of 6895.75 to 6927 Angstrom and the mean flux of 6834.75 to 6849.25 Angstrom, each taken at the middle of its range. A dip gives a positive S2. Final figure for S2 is -2.2 Angstrom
